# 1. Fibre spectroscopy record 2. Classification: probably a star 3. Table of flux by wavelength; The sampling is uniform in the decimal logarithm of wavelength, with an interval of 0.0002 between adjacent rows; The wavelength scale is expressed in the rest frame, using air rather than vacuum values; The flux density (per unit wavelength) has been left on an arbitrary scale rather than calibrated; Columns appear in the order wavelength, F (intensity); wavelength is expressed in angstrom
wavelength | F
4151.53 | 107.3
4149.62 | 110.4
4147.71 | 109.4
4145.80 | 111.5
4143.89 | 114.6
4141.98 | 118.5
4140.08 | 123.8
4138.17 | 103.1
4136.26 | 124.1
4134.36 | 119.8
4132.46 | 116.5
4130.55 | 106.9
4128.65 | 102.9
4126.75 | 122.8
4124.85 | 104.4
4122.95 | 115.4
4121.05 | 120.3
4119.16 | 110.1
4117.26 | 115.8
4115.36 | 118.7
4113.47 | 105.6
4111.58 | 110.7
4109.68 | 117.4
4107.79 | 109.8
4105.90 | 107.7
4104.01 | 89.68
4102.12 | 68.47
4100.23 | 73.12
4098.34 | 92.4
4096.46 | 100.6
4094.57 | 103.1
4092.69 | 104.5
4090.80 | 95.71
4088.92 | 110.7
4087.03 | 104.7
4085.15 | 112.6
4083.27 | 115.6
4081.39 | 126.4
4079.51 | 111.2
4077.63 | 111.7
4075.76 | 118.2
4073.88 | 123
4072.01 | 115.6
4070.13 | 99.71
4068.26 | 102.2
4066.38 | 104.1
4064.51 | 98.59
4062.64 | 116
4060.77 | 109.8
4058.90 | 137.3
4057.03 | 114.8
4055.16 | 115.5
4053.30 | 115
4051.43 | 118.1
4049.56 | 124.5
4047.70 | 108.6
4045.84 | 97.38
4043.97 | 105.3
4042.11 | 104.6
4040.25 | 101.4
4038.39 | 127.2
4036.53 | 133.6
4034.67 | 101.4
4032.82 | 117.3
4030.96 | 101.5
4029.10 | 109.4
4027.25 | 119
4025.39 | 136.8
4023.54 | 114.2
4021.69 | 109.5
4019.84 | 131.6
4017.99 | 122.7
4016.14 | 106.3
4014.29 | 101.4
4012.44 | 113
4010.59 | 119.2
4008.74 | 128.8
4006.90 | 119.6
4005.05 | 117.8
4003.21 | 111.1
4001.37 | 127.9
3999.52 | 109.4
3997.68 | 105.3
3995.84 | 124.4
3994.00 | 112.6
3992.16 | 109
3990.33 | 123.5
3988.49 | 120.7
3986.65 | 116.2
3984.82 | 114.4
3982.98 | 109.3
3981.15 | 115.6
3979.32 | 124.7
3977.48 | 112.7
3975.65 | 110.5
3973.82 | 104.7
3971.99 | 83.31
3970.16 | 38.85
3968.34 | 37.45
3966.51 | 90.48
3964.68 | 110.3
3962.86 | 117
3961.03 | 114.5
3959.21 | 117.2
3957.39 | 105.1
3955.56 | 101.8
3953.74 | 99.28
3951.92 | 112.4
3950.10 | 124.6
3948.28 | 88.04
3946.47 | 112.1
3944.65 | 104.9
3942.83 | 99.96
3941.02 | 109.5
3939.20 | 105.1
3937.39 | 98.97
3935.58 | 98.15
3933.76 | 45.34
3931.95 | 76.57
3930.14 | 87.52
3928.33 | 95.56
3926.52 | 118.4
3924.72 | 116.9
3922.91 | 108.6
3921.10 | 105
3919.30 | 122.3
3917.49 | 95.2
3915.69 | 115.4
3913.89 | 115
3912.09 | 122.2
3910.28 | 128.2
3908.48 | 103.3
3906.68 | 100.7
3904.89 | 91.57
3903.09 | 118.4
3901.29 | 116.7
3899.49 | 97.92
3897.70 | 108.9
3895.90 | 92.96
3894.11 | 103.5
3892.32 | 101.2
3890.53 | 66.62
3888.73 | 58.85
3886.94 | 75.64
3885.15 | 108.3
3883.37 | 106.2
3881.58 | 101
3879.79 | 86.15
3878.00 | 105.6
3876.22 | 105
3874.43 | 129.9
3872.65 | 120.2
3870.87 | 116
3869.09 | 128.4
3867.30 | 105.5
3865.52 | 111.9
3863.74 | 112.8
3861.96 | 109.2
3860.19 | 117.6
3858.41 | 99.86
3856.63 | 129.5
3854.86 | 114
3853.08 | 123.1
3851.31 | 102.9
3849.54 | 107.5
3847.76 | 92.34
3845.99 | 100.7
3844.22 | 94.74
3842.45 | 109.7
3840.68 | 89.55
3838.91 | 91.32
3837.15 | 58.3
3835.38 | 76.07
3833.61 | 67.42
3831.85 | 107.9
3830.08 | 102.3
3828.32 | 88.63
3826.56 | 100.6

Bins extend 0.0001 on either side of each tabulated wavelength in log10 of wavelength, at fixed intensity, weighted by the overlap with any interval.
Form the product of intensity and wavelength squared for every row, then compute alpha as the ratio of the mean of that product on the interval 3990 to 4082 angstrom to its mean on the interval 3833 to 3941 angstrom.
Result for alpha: 1.21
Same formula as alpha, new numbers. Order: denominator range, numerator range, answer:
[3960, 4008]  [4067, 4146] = 1.08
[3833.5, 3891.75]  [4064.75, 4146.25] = 1.22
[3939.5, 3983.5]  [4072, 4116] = 1.11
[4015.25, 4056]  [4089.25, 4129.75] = 0.94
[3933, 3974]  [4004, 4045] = 1.24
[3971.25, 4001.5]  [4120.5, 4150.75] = 1.08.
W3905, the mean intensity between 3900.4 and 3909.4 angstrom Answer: 106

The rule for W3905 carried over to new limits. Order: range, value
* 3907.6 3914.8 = 117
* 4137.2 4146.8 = 114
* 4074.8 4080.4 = 114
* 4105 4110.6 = 112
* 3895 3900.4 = 100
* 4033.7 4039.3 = 121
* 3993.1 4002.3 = 116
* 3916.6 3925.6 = 110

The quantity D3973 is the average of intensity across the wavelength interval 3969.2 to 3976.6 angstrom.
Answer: 84.2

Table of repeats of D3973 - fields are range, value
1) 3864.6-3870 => 115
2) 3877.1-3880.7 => 95.9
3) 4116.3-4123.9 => 115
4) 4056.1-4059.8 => 126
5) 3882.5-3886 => 108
